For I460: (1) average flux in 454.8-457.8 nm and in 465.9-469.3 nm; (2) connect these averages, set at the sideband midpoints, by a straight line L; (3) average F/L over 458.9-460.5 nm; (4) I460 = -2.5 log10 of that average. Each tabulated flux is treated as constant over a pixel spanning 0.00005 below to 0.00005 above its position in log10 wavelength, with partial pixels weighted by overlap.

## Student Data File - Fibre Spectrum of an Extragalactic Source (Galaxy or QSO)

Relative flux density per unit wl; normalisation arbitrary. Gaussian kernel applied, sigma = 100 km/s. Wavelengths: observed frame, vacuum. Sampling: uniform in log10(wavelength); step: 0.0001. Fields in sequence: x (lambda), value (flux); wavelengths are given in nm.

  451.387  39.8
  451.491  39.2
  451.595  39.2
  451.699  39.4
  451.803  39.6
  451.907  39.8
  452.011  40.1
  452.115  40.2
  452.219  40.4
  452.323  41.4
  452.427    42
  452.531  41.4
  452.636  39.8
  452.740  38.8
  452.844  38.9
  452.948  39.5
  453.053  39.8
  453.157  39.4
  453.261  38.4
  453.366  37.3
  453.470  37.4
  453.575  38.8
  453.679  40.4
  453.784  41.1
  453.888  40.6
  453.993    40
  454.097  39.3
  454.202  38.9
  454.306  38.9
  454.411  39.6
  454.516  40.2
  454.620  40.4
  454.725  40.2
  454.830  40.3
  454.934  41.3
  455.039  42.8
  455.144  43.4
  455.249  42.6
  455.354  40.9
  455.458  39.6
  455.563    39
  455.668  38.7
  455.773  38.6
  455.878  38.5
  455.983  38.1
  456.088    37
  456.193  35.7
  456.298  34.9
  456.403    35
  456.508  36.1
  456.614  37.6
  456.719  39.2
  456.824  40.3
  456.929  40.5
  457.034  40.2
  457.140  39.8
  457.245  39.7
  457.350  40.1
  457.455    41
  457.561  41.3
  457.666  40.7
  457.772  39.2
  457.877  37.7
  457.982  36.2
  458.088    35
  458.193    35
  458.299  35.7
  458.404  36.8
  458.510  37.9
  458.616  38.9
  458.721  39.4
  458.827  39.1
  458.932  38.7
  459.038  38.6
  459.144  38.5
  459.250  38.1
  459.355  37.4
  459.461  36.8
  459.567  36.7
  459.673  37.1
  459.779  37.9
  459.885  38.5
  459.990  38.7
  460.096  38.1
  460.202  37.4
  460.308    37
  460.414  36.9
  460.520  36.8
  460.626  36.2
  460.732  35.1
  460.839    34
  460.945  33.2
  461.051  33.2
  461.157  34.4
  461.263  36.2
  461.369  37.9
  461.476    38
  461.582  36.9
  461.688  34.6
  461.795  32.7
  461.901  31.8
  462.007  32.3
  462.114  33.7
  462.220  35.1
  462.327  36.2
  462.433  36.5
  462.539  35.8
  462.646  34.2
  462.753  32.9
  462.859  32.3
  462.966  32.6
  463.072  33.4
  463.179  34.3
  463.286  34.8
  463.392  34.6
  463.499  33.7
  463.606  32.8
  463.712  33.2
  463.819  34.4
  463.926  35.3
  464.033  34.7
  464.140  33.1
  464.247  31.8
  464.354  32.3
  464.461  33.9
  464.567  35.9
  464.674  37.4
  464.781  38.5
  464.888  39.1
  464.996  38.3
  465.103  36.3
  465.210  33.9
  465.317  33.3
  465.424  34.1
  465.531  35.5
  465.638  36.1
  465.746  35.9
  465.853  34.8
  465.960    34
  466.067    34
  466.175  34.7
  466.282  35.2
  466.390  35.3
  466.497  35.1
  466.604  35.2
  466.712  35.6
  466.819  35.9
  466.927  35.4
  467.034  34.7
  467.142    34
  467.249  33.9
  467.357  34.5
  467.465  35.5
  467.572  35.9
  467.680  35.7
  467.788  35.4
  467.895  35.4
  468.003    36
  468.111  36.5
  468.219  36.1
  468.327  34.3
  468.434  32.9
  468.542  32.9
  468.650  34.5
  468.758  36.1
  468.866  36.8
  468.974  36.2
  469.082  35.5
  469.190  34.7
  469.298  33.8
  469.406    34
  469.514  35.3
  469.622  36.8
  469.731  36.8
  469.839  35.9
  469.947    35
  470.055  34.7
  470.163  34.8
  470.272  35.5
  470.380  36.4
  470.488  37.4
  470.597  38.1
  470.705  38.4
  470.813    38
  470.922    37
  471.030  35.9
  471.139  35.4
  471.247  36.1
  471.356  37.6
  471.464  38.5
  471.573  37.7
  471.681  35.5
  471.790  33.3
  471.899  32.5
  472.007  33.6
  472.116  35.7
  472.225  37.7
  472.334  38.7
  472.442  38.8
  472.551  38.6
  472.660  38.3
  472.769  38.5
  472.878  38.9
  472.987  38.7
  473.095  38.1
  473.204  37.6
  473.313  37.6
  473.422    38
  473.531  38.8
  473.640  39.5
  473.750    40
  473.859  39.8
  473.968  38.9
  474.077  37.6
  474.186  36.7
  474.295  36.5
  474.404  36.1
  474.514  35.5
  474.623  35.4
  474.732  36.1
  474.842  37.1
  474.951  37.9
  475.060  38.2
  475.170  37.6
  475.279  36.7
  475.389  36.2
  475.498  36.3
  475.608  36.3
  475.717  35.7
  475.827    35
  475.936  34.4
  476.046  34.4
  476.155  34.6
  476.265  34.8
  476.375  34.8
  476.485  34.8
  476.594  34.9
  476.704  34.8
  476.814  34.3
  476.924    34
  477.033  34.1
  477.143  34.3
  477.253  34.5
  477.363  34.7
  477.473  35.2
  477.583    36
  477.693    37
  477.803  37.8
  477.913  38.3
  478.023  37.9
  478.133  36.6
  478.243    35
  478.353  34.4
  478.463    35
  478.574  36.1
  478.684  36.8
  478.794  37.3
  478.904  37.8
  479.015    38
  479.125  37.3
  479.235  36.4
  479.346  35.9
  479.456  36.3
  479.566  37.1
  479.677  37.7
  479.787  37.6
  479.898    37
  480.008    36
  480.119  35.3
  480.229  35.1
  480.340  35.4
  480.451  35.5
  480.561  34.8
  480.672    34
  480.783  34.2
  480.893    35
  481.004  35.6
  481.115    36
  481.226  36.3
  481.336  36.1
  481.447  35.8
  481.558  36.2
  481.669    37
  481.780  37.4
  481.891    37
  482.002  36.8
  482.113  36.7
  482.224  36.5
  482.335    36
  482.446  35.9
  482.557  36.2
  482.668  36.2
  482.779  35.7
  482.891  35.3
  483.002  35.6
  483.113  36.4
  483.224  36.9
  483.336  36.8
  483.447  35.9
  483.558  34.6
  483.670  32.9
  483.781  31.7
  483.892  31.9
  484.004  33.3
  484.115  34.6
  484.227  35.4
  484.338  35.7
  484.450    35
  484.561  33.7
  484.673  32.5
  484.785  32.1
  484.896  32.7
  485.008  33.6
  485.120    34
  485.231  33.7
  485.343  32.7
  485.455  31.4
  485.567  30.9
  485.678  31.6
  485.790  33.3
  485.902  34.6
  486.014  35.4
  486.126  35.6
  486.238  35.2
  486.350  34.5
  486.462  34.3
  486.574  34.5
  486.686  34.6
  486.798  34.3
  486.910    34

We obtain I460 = 0.01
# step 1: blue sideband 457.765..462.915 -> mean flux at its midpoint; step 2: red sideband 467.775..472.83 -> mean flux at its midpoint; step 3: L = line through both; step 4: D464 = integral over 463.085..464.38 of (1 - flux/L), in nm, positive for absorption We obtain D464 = 0.09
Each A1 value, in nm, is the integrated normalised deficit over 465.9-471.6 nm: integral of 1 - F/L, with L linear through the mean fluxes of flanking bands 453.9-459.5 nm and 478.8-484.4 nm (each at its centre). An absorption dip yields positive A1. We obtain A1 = 0.27 nm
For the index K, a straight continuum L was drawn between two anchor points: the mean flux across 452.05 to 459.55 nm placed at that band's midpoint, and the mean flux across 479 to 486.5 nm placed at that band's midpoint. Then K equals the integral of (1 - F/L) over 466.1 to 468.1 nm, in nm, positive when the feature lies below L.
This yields 0.12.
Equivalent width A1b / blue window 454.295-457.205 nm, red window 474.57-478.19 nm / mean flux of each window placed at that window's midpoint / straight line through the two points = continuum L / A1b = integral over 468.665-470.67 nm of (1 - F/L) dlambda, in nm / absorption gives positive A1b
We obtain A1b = 0.062 nm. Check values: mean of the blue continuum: 39.3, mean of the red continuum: 35.8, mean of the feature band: 35.8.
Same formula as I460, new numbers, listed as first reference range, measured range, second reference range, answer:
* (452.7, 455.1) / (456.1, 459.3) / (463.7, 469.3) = 0.00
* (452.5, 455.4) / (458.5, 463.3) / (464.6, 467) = 0.04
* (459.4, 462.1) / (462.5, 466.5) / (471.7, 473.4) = 0.05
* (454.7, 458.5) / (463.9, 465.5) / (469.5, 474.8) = 0.08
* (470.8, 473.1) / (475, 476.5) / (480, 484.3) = 0.02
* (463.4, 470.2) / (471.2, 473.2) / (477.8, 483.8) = -0.05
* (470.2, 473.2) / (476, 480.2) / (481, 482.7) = 0.02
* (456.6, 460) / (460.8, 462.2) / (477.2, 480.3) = 0.11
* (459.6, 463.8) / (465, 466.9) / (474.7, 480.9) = 0.01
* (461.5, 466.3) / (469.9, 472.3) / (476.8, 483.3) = -0.03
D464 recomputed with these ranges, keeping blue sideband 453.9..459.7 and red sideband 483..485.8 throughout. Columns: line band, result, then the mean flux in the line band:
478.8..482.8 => -0.21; 36.2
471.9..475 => -0.16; 37.6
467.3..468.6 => 0.06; 35.1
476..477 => 0.02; 34.6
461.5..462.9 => 0.13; 34.3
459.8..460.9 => 0.04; 36.9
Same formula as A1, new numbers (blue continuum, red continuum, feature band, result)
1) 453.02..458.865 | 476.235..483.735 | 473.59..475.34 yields -0.04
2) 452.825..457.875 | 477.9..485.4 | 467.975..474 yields 0.08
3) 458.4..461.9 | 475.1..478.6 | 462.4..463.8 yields 0.10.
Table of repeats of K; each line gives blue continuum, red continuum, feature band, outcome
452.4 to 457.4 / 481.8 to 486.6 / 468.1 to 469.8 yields 0.09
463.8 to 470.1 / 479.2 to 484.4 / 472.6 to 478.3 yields -0.17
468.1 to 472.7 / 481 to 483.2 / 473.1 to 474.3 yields -0.08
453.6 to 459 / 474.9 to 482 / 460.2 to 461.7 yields 0.10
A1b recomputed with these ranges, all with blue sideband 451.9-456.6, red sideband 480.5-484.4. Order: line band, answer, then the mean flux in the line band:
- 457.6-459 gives 0.04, 37.8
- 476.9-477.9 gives 0.02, 35.5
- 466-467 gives 0.07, 35.1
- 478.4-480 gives -0.04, 36.8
